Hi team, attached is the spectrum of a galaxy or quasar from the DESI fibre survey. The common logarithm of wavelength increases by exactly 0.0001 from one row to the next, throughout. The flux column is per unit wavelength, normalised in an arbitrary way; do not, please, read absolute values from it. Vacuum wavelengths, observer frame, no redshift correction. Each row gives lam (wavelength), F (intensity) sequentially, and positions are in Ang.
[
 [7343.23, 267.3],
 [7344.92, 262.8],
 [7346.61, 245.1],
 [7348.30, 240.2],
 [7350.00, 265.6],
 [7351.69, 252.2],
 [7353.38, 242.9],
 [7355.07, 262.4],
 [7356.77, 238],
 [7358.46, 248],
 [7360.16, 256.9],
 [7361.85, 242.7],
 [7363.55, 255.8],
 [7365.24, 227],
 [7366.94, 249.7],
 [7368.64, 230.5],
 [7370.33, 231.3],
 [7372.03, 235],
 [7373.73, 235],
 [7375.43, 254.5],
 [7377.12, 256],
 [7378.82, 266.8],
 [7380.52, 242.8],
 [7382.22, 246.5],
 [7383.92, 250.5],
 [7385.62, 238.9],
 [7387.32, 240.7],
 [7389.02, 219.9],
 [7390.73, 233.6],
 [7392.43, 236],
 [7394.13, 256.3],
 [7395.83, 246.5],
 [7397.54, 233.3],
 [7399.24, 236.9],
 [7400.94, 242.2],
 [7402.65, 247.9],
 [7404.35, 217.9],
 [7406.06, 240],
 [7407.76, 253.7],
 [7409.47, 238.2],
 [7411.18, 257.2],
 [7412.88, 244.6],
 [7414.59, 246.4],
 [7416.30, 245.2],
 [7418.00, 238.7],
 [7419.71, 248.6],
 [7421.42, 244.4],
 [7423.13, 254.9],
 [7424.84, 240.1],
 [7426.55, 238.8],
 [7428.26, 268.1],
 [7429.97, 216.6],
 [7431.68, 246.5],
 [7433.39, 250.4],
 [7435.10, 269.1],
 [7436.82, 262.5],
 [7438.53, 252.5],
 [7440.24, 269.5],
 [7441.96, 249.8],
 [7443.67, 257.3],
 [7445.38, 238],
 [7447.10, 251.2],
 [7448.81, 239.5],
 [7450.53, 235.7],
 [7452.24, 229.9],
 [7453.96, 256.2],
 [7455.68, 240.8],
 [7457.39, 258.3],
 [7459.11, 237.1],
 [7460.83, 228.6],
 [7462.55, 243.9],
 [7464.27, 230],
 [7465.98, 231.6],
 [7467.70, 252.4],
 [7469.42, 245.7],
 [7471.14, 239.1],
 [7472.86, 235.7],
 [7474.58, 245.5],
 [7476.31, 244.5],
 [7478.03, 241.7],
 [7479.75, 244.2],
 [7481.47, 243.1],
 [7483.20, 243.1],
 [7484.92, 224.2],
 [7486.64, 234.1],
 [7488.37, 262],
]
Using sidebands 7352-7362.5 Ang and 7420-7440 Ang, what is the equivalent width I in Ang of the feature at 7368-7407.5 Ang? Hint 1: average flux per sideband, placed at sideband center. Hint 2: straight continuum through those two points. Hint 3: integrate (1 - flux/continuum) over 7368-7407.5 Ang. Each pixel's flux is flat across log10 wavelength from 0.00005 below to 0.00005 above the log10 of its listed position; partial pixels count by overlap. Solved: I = 1.3 Ang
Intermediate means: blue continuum 249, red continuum 250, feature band 241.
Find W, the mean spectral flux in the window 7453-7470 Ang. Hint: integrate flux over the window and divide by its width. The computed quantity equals 242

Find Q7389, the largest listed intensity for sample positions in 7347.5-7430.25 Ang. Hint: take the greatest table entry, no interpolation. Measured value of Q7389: 268.1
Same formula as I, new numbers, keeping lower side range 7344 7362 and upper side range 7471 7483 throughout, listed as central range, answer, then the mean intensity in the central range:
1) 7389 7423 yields 0.7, 242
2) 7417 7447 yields -0.5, 250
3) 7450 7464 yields 0.1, 241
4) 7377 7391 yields 0.3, 244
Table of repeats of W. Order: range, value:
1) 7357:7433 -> 243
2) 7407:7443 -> 249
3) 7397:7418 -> 242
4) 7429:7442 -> 252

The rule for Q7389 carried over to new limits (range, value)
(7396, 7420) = 257.2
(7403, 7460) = 269.5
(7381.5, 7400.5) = 256.3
